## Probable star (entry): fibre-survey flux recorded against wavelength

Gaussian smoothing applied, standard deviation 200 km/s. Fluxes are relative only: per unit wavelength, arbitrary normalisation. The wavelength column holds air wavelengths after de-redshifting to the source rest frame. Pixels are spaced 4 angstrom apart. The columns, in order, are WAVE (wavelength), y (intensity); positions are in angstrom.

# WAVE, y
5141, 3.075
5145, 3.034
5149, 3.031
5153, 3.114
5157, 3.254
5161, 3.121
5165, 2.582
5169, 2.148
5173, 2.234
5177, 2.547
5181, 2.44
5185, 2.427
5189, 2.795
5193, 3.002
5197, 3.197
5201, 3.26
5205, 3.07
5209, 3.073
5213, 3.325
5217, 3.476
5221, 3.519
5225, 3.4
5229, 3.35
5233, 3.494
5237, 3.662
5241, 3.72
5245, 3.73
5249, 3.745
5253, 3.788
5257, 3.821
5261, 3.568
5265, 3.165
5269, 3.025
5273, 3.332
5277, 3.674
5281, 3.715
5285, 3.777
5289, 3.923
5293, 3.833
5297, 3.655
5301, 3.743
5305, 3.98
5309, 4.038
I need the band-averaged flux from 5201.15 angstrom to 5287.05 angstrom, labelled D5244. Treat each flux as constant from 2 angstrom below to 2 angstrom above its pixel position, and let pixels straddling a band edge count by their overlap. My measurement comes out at 3.49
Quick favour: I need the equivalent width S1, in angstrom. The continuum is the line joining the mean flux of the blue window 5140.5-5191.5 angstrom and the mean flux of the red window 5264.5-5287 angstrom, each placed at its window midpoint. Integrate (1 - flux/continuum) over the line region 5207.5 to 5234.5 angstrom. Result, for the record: -2.4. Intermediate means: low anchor 2.75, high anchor 3.47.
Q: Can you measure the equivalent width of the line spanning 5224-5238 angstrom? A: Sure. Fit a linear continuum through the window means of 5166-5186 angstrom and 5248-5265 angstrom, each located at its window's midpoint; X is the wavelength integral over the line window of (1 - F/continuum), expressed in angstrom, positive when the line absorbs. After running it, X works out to -0.9 angstrom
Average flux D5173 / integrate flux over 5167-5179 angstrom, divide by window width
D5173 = 2.31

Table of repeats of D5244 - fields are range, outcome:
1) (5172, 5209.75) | 2.81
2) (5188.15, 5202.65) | 3.08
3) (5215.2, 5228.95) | 3.45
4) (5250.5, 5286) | 3.54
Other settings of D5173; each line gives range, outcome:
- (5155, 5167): 2.99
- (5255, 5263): 3.69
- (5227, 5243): 3.56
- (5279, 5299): 3.78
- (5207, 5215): 3.2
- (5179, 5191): 2.55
